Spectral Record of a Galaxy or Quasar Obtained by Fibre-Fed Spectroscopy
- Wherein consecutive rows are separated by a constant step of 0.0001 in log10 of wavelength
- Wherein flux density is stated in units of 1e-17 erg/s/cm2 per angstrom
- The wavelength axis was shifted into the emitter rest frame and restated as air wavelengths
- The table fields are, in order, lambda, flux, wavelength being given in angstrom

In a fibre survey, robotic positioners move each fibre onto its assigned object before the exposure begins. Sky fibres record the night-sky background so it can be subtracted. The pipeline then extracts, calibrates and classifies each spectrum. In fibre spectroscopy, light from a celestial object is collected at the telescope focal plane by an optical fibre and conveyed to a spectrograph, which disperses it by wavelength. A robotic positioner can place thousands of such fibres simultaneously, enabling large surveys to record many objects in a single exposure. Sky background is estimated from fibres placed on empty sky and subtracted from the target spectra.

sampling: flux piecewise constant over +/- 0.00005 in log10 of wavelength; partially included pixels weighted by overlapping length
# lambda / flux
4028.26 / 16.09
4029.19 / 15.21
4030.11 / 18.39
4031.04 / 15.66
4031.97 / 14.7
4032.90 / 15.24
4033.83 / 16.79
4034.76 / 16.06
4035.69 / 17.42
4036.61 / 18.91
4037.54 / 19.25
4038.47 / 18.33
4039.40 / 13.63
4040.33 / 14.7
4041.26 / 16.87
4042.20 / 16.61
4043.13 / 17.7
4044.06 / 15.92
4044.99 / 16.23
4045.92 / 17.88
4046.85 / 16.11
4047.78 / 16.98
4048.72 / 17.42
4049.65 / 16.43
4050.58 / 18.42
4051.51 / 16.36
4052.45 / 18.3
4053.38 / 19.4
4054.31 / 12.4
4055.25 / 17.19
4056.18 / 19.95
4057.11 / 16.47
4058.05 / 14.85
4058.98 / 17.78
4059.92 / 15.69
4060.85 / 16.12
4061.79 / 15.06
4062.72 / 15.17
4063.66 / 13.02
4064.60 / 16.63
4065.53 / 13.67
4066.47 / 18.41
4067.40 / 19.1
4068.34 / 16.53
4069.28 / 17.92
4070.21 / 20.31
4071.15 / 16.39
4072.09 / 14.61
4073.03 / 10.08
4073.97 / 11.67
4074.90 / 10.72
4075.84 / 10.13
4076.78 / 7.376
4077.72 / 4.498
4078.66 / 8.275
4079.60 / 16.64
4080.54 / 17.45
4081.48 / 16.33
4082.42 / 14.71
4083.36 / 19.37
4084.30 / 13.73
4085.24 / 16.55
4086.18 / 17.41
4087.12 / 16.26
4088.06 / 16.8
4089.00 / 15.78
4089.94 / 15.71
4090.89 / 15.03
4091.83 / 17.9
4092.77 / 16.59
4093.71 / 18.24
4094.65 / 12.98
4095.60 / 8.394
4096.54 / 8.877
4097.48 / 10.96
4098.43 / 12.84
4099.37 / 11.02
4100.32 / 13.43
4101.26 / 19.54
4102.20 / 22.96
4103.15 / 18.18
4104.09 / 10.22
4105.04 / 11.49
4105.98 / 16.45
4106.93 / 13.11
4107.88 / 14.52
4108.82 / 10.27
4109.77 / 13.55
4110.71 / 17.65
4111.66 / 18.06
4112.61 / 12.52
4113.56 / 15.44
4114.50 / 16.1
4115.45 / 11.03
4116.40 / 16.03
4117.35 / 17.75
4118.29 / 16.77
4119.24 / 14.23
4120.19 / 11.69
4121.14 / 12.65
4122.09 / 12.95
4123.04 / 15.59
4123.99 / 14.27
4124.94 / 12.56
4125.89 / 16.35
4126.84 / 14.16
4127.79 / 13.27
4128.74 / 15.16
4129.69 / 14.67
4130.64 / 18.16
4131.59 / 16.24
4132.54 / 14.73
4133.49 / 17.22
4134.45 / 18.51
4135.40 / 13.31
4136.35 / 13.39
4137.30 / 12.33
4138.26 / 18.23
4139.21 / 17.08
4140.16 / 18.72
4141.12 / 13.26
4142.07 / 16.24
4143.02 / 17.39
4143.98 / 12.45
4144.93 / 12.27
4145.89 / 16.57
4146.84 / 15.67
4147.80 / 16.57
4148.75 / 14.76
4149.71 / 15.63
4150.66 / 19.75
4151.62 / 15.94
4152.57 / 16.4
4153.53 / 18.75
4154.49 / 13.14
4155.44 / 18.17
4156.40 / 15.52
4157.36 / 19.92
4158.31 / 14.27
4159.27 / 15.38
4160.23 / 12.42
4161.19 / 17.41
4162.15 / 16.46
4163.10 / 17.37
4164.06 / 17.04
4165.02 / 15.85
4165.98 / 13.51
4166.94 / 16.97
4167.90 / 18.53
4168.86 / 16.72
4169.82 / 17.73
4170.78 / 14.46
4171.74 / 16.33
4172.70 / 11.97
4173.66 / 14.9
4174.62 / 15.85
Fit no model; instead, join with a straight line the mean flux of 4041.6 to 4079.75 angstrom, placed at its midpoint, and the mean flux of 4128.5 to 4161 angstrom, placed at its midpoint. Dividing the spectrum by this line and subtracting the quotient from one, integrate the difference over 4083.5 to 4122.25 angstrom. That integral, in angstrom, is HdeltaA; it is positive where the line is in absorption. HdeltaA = 2.2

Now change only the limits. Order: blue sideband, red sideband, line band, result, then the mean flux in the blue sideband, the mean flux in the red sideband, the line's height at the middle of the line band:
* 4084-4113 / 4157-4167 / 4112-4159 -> 0.2 angstrom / 14.8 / 16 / 15.5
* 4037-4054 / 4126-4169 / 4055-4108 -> 5.6 angstrom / 17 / 15.9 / 16.6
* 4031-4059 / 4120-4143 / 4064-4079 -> 2.5 angstrom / 16.8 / 15.1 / 16.3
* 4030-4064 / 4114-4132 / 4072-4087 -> 2.5 angstrom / 16.6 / 14.7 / 15.8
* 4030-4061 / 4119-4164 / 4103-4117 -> 1.5 angstrom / 16.8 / 15.5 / 15.9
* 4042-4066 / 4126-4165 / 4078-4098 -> 1.7 angstrom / 16.5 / 15.9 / 16.2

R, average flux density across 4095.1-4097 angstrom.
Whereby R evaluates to 8.67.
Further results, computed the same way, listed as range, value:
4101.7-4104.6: 17.1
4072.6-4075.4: 10.8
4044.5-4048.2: 16.8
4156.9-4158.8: 17.1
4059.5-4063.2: 15.5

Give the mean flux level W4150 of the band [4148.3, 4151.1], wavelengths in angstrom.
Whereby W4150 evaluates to 16.7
